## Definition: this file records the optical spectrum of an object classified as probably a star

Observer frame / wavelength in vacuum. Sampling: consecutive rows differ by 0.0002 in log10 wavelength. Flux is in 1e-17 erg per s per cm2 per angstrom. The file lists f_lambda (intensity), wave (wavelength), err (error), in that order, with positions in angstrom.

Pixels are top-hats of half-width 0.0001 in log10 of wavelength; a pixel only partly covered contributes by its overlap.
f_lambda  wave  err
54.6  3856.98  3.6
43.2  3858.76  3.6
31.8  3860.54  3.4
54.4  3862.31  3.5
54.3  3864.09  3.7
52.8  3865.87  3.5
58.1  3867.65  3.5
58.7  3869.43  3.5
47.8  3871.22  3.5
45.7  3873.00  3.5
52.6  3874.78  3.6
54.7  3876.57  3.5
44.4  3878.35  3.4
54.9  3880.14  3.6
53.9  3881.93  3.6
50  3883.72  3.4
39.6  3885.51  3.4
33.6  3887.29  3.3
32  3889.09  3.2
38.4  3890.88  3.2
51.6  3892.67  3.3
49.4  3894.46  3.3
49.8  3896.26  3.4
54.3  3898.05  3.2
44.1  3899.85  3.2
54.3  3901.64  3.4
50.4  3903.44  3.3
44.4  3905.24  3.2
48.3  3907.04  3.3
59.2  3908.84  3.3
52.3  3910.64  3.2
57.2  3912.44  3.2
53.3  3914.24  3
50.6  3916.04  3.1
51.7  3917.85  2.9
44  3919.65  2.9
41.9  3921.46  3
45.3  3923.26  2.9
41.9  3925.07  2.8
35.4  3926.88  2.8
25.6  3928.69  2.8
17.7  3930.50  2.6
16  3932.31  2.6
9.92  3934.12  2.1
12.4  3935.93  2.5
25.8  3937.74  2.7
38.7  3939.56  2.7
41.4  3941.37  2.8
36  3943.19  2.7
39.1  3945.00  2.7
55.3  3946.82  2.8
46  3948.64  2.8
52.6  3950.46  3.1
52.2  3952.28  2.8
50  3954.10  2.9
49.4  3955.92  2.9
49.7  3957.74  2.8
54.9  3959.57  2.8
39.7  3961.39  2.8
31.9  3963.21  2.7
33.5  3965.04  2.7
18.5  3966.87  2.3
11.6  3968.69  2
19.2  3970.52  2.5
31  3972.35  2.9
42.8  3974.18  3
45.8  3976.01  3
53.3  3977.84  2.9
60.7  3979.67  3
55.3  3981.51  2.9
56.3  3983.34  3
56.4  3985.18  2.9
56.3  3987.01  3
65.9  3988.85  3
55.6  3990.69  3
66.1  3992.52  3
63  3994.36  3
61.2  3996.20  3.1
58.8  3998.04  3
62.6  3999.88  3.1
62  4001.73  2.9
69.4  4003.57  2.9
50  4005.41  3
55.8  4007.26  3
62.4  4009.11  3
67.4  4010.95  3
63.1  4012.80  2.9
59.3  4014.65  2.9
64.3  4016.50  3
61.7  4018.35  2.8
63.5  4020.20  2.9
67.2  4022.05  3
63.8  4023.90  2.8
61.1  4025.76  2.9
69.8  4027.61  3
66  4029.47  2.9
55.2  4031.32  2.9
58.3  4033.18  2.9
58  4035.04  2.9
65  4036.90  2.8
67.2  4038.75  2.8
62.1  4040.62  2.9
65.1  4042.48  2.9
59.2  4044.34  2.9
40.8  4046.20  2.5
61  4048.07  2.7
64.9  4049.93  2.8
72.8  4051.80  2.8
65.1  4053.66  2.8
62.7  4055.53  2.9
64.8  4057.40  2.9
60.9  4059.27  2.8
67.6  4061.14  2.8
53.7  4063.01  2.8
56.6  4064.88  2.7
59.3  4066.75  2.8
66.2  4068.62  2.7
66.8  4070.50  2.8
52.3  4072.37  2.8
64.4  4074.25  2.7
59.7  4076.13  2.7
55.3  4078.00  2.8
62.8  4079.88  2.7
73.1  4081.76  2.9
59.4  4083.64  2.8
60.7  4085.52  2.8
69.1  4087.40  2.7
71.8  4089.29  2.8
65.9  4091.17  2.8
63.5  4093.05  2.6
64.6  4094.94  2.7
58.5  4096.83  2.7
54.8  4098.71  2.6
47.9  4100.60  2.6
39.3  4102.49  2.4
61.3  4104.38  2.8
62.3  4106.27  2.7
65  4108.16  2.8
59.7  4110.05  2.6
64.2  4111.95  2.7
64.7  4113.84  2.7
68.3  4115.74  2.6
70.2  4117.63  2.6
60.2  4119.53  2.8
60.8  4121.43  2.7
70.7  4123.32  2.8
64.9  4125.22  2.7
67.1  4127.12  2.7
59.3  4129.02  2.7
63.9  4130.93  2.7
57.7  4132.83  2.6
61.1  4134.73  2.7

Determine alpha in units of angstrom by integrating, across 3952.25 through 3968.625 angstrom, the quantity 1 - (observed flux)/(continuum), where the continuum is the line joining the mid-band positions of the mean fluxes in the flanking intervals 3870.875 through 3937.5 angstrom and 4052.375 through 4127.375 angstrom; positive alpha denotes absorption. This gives 2.9 angstrom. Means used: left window 43.2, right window 62.2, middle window 40.1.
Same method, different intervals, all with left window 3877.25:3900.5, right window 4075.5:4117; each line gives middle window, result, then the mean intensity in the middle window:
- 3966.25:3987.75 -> 4.2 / 42.5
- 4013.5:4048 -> -3.0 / 61.5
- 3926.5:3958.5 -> 8.9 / 36.3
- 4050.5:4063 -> -1.3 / 64.7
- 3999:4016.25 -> -2.1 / 61.4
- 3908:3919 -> -1.4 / 53.8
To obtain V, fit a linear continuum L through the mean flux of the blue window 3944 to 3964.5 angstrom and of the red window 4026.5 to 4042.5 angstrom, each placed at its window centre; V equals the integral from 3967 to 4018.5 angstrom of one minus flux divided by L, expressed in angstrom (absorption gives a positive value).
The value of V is 0.7 angstrom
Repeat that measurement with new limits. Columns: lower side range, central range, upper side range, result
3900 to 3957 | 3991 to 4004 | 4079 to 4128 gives -3.3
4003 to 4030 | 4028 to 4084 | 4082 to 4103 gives 0.0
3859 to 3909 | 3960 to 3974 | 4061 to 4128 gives 6.6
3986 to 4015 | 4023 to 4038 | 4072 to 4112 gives -0.3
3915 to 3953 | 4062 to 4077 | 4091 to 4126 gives -1.1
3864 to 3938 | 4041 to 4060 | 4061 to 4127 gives -1.3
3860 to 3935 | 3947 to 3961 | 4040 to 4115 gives 0.0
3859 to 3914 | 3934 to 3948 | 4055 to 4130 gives 5.0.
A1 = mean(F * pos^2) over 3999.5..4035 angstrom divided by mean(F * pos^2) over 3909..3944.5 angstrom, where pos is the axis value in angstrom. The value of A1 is 1.75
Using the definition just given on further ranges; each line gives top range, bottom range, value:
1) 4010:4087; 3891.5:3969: 1.58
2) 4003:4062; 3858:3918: 1.36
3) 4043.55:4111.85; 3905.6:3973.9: 1.68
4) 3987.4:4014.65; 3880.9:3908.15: 1.40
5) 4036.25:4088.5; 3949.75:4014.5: 1.26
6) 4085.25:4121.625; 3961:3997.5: 1.41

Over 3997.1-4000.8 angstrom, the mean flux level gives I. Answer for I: 60.7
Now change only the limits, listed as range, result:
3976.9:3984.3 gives 56.3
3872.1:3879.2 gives 49.4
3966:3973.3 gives 20.2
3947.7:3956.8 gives 50.1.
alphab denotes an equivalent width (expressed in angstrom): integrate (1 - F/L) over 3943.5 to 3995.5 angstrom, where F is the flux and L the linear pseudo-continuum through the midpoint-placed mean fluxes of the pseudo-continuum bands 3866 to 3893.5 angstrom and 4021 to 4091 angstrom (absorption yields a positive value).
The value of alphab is 8.1 angstrom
